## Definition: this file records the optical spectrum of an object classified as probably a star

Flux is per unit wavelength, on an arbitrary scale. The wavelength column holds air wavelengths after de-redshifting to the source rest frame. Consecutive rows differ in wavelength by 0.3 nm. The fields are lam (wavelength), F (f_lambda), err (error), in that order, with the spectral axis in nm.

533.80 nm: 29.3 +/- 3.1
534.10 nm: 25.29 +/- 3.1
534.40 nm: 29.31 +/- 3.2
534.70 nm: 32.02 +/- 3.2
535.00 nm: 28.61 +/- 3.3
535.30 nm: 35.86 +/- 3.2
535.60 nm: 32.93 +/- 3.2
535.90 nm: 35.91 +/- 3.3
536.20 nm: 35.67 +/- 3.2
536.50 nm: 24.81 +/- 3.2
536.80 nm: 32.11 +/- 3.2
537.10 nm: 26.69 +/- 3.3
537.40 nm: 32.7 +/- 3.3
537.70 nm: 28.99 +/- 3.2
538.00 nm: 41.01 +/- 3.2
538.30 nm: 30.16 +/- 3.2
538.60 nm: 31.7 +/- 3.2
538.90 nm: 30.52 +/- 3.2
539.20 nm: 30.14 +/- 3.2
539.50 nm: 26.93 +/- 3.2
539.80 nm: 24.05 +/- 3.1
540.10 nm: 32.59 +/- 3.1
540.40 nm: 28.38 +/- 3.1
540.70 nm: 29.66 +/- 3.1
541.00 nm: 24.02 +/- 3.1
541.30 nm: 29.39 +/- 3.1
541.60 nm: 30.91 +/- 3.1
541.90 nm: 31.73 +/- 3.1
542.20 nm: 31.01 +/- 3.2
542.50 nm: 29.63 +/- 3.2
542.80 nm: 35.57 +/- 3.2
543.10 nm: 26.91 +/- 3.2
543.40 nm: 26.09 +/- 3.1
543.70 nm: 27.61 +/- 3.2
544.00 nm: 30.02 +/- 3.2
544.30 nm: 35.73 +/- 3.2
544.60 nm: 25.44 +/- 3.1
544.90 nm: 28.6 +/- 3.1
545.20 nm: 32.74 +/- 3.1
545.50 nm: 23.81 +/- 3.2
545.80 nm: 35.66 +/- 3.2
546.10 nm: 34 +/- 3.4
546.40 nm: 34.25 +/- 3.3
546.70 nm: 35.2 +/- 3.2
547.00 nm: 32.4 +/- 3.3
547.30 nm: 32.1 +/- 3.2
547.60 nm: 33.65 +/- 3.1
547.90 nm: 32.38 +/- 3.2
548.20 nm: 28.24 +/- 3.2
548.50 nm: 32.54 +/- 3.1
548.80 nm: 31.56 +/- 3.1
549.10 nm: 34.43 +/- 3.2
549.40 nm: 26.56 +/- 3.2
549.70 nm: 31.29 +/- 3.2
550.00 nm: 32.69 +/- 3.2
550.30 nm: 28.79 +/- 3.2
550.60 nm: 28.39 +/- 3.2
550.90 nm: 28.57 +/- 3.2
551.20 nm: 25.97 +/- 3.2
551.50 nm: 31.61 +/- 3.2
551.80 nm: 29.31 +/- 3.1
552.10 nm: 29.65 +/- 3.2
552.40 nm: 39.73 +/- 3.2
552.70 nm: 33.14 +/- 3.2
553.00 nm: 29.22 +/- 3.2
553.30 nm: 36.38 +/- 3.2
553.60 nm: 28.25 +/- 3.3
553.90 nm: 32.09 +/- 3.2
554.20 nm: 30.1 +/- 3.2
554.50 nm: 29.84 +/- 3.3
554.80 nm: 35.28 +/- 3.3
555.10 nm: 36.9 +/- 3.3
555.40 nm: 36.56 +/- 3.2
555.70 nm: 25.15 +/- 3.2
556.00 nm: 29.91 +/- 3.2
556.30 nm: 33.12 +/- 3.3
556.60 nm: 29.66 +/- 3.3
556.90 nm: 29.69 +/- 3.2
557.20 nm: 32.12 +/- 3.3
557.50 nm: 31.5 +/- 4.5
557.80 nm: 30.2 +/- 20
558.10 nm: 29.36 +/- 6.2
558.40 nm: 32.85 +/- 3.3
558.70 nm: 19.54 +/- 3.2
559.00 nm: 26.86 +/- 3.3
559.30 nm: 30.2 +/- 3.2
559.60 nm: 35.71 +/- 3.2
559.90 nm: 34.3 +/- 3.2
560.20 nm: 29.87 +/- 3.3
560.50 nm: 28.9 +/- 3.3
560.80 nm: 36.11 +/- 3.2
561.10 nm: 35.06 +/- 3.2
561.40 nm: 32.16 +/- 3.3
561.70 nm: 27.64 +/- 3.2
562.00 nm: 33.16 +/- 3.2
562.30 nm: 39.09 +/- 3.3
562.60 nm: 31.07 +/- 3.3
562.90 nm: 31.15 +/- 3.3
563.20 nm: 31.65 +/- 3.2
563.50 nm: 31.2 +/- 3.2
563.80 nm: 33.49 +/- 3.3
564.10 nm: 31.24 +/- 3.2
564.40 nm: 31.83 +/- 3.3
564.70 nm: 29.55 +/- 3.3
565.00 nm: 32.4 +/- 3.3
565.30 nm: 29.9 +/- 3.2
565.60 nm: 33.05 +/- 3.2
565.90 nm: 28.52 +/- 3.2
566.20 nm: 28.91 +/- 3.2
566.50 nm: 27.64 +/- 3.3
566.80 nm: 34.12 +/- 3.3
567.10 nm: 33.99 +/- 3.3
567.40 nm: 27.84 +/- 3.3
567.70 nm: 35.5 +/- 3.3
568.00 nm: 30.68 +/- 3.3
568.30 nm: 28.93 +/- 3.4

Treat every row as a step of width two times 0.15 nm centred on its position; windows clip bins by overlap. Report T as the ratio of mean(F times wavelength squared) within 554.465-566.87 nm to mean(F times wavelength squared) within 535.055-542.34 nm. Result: 1.11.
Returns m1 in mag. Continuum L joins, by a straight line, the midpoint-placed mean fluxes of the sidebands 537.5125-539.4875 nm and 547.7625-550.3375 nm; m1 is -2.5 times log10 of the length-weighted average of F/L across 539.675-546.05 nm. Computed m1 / 0.07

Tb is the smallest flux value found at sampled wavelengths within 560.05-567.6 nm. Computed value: 27.64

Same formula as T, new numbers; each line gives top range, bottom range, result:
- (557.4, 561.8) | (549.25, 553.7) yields 1.03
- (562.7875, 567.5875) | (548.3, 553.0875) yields 1.06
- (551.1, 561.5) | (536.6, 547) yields 1.09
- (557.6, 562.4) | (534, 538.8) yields 1.08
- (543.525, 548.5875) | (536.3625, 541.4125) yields 1.09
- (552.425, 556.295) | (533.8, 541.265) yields 1.13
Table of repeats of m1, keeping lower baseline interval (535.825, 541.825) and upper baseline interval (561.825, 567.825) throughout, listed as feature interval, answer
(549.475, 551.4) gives 0.06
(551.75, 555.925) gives -0.04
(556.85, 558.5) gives 0.01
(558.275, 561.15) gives 0.02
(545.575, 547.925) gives -0.09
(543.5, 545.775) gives 0.04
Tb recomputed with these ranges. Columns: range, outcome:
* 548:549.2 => 28.24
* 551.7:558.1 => 25.15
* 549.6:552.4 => 25.97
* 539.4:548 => 23.81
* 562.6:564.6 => 31.07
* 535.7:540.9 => 24.05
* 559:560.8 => 26.86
